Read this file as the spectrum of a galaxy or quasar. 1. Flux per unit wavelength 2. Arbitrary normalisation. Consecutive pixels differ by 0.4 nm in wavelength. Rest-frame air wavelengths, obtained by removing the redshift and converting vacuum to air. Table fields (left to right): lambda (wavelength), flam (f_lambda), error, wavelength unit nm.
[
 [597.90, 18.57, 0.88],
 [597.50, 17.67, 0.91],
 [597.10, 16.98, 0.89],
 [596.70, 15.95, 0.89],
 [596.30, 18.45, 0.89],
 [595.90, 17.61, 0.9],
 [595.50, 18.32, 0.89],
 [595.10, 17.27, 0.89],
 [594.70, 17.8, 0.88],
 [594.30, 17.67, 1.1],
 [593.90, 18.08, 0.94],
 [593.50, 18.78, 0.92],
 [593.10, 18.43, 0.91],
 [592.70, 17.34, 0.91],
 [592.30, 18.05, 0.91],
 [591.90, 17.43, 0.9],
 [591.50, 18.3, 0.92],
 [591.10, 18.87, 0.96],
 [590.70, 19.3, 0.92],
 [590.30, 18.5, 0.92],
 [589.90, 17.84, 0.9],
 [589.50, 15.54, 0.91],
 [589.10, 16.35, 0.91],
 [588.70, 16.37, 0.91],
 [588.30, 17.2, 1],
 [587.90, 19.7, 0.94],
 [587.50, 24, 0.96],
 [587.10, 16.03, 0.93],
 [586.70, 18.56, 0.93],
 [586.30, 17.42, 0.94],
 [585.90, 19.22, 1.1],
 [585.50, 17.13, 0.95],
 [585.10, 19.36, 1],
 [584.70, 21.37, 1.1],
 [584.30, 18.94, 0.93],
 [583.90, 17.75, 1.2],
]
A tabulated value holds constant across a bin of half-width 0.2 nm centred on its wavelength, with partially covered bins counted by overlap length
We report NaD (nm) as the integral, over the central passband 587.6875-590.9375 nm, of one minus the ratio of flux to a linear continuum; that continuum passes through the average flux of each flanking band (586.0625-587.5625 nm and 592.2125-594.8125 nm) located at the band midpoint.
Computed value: 0.13 nm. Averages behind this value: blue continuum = 18.5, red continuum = 18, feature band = 17.6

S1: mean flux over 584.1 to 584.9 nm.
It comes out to 20.2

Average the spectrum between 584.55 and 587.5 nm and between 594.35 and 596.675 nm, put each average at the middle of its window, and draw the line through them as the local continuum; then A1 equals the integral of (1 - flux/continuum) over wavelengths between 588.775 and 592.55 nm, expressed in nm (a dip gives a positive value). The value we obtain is 0.11 nm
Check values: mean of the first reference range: 18.8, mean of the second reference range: 17.7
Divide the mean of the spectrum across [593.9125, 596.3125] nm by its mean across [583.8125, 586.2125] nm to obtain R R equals 0.94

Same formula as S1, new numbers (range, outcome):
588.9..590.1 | 16.6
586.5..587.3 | 17.3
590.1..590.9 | 18.9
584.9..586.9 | 18.3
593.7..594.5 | 17.9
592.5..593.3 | 17.9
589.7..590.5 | 18.2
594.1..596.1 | 17.7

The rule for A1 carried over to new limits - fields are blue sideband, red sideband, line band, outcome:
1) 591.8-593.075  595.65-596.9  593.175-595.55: -0.059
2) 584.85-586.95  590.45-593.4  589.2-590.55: 0.074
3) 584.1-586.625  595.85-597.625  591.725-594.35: -0.027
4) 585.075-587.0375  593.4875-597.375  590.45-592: -0.061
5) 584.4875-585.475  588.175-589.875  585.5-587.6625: -0.042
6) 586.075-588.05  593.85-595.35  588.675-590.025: 0.160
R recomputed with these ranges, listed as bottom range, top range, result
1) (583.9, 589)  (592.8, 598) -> 0.95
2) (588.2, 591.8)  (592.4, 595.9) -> 1.02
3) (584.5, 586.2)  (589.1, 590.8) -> 0.92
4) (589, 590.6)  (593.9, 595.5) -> 1.03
